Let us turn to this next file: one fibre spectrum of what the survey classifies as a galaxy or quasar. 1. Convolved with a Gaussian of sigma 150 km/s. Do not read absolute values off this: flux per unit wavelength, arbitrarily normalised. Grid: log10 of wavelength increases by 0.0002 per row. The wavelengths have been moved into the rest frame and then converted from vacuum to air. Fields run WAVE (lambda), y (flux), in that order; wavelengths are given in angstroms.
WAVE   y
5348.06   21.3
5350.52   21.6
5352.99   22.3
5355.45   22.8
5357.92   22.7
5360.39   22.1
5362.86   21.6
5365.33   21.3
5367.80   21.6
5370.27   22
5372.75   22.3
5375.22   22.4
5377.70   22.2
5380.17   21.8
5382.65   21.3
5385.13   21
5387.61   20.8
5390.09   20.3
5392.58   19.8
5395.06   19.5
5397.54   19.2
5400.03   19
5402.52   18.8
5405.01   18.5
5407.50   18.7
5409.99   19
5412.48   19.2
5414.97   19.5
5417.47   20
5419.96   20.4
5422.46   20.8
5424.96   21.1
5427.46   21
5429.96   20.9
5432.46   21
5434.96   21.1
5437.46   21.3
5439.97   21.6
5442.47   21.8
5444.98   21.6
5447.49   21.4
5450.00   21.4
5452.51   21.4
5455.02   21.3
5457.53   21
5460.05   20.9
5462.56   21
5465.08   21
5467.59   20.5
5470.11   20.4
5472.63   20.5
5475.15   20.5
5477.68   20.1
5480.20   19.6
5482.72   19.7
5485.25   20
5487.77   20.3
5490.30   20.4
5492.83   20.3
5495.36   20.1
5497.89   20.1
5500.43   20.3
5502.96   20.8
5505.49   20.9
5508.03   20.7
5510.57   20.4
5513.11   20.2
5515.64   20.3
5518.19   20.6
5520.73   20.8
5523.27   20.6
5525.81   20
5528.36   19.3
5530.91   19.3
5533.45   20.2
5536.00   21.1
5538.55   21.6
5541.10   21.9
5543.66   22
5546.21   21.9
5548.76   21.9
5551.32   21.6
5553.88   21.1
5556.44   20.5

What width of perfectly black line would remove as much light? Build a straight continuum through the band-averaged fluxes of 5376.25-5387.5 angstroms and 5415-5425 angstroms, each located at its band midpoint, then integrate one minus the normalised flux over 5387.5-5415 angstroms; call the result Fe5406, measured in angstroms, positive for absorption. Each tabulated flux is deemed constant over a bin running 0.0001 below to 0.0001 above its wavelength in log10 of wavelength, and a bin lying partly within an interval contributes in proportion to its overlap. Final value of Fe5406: 2.2 angstroms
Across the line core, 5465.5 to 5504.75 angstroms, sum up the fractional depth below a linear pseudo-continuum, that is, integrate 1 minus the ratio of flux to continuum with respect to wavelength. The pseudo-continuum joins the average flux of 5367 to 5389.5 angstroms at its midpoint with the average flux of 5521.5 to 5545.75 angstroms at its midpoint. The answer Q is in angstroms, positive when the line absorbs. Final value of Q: 1.4 angstroms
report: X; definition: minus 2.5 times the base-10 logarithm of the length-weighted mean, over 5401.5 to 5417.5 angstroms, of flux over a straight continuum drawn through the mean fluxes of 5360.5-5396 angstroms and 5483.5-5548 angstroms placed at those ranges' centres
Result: 0.11 mag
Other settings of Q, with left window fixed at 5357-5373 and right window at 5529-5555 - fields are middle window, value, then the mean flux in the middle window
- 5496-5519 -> 0.9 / 20.5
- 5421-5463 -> 0.8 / 21.2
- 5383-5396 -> 0.9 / 20.4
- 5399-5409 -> 1.4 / 18.7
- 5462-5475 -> 0.5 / 20.7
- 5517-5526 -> 0.3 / 20.6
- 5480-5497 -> 1.1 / 20.1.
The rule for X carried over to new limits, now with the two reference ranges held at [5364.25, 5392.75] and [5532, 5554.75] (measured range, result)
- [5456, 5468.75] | 0.03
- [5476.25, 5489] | 0.08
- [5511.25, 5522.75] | 0.05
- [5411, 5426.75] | 0.07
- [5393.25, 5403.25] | 0.12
